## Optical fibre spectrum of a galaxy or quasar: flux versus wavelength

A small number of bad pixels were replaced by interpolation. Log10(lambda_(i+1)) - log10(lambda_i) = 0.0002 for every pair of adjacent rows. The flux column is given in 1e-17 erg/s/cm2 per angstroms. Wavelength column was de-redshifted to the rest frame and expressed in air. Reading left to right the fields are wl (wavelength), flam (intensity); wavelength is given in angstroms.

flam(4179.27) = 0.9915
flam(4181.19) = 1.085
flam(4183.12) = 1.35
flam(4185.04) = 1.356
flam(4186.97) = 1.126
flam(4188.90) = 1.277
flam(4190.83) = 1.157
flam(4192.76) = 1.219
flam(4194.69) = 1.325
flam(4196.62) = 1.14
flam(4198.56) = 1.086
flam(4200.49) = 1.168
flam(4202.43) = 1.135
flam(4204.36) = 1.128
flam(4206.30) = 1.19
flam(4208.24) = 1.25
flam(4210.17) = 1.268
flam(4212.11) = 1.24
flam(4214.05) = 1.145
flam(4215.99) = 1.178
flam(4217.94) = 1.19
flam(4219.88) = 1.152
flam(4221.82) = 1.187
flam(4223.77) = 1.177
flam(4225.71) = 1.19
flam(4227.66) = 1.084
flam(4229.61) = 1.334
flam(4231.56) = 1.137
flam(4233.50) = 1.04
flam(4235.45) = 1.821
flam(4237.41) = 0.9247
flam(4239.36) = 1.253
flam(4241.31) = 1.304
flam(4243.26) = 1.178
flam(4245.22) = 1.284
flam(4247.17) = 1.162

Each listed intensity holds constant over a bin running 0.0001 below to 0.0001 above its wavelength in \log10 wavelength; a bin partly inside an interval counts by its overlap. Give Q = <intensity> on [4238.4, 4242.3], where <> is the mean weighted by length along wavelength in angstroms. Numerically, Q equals 1.28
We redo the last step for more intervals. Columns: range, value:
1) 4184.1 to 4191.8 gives 1.23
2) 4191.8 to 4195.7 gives 1.27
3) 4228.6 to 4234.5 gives 1.17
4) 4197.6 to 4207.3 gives 1.14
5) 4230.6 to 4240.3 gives 1.24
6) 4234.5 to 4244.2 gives 1.3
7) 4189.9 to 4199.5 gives 1.19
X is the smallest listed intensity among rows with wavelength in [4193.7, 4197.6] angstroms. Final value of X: 1.14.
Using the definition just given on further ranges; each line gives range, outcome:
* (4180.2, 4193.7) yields 1.085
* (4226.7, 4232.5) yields 1.084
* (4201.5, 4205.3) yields 1.128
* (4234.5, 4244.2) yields 0.9247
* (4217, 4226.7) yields 1.152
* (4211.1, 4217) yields 1.145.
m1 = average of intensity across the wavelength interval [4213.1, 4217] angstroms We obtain 1.16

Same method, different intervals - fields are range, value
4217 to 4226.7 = 1.18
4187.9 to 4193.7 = 1.22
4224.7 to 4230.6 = 1.2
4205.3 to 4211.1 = 1.24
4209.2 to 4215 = 1.22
